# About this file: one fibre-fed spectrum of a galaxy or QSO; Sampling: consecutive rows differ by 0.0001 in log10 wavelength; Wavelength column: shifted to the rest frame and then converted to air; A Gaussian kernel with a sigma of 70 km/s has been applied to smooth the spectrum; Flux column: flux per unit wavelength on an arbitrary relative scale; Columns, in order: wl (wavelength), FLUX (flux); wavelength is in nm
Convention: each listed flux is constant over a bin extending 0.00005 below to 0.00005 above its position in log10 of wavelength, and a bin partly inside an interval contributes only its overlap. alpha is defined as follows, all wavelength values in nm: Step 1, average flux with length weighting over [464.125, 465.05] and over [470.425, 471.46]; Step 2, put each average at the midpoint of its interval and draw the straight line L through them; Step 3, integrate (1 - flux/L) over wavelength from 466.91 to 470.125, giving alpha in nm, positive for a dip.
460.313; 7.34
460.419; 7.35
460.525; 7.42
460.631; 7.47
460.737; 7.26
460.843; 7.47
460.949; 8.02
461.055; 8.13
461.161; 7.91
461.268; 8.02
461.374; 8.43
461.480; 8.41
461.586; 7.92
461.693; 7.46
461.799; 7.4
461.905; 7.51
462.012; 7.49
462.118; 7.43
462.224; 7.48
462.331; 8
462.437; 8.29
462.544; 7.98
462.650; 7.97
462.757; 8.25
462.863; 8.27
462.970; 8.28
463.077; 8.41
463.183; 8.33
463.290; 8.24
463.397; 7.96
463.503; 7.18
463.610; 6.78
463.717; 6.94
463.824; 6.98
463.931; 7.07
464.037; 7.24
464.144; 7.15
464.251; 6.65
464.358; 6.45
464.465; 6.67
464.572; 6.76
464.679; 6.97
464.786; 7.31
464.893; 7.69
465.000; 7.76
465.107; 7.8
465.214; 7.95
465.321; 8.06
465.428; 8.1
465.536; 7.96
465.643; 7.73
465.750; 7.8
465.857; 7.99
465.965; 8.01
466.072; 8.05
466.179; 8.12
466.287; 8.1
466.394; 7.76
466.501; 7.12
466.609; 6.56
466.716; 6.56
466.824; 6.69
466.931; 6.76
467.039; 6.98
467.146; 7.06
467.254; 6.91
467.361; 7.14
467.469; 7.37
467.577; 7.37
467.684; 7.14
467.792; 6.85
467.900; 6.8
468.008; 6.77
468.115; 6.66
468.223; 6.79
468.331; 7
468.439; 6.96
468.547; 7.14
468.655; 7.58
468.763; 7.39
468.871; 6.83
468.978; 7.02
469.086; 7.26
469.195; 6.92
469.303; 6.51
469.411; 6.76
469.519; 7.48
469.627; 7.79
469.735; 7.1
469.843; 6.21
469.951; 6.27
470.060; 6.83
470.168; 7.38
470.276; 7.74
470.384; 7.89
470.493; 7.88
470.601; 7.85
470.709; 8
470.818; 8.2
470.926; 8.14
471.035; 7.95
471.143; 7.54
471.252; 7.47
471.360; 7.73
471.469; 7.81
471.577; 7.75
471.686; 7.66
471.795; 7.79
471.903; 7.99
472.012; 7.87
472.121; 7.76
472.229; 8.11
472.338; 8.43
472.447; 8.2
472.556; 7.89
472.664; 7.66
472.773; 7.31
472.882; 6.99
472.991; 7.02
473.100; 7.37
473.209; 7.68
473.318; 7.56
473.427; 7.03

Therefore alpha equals 0.23 nm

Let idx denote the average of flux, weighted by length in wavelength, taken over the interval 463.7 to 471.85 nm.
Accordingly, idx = 7.32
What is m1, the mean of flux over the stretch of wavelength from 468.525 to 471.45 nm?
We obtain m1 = 7.37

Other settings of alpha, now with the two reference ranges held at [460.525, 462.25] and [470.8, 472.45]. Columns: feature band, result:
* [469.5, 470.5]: 0.08 nm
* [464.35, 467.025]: 0.11 nm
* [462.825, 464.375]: 0.06 nm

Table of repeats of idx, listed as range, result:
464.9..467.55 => 7.51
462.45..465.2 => 7.5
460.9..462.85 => 7.9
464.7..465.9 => 7.81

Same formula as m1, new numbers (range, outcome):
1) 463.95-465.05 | 7.07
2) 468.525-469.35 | 7.08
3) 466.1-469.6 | 7.09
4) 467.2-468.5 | 6.98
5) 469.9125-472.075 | 7.69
